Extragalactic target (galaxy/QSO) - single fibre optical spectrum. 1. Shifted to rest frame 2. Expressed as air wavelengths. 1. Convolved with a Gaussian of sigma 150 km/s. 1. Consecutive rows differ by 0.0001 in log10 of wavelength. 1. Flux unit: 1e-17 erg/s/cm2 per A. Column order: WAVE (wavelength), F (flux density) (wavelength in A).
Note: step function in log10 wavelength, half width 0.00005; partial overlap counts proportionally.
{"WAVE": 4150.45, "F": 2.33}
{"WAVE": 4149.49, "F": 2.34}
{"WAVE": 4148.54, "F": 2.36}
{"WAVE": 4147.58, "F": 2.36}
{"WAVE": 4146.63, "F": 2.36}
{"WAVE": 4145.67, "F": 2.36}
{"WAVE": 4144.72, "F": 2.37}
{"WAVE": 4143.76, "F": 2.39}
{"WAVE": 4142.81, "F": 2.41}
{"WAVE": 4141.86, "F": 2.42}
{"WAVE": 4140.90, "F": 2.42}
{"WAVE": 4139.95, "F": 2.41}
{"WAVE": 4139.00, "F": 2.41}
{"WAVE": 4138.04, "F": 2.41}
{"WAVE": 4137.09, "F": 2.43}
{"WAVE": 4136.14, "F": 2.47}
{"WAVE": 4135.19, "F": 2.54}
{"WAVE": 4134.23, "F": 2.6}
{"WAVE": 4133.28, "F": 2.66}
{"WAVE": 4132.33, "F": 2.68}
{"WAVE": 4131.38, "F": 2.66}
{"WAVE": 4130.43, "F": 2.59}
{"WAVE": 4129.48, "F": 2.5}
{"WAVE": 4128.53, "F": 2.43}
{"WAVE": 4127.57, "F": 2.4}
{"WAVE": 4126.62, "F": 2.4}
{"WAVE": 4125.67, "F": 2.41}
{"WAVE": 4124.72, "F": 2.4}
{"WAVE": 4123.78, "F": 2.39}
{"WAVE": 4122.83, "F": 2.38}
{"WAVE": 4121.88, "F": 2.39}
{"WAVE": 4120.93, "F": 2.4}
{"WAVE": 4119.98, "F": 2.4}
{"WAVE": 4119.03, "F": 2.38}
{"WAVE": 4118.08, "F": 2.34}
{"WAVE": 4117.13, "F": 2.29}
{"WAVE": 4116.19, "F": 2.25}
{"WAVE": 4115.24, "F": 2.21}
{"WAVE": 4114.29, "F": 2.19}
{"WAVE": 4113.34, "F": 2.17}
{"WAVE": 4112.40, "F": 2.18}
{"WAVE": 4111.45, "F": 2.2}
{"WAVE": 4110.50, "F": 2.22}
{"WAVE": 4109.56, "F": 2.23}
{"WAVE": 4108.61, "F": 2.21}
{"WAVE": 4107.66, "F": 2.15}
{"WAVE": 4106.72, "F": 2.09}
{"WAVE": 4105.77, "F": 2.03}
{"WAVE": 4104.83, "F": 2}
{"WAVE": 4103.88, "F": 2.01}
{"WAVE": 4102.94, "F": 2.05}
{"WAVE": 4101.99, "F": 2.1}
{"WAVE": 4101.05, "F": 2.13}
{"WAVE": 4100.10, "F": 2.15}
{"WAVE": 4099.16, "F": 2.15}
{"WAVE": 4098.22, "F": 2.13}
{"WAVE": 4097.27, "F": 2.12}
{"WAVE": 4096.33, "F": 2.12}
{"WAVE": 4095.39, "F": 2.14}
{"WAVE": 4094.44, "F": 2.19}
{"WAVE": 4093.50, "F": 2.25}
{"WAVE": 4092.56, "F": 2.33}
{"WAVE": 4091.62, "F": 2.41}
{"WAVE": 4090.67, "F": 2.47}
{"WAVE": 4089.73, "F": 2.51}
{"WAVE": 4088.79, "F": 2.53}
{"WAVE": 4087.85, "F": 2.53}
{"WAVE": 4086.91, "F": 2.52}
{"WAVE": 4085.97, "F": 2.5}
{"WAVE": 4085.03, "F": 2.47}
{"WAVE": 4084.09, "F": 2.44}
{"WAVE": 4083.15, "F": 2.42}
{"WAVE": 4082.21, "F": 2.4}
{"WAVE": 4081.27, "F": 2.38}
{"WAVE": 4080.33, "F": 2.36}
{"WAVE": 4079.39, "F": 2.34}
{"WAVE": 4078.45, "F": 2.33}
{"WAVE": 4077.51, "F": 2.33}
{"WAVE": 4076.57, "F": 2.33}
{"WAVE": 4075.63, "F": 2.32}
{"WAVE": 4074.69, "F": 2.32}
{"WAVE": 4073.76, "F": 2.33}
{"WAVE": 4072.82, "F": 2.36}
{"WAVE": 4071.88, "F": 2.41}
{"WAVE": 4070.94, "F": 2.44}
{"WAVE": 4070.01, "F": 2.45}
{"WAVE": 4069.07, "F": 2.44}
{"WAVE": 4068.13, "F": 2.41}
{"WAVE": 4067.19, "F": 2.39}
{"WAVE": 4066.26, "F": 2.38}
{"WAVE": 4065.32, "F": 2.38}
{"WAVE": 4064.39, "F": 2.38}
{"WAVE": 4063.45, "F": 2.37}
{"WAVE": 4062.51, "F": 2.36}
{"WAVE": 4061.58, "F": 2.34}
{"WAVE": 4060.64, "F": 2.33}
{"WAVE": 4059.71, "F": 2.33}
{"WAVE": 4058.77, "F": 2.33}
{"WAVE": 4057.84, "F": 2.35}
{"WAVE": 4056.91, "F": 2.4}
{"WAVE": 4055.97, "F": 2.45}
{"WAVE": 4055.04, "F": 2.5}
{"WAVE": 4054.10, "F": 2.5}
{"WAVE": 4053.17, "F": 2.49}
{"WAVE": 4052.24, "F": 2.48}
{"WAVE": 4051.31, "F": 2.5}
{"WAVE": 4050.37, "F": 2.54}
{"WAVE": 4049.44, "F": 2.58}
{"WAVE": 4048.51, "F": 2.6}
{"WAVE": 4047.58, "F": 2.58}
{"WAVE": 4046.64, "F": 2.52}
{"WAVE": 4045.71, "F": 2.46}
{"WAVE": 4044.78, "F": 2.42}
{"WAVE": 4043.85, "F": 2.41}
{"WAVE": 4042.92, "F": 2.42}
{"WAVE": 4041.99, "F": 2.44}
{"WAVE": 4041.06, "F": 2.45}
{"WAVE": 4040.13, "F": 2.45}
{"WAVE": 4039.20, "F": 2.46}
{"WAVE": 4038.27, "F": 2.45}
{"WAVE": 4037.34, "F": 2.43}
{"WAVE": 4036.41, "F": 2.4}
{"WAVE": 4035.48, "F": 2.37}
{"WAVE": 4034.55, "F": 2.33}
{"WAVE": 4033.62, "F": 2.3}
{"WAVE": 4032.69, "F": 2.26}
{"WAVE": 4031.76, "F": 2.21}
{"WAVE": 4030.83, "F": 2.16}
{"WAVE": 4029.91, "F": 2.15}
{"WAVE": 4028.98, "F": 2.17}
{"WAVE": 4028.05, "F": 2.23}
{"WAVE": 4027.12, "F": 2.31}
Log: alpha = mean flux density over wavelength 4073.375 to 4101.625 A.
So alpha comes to 2.33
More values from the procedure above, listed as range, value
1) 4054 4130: 2.32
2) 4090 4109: 2.16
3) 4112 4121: 2.28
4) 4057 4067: 2.36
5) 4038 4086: 2.42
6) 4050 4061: 2.43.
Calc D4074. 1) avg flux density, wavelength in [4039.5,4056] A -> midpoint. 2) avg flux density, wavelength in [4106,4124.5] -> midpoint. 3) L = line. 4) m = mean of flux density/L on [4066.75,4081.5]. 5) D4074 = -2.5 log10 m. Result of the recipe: 0.01 mag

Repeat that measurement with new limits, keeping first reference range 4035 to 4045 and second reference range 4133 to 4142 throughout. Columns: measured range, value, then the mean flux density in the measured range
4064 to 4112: 0.07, 2.3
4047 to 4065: 0.00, 2.44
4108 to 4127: 0.07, 2.3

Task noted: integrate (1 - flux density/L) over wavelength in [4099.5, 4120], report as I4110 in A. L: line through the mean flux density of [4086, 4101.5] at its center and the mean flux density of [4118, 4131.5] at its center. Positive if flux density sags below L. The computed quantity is 1.64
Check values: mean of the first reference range 2.3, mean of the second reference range 2.43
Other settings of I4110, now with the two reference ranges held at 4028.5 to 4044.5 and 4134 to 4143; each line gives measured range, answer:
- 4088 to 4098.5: 0.4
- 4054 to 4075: -0.1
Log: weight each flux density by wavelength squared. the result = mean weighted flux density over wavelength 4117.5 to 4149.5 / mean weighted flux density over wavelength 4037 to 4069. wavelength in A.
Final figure 1.04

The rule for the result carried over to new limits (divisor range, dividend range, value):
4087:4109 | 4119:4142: 1.13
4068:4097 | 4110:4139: 1.03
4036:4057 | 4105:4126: 0.95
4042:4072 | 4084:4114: 0.94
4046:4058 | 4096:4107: 0.86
